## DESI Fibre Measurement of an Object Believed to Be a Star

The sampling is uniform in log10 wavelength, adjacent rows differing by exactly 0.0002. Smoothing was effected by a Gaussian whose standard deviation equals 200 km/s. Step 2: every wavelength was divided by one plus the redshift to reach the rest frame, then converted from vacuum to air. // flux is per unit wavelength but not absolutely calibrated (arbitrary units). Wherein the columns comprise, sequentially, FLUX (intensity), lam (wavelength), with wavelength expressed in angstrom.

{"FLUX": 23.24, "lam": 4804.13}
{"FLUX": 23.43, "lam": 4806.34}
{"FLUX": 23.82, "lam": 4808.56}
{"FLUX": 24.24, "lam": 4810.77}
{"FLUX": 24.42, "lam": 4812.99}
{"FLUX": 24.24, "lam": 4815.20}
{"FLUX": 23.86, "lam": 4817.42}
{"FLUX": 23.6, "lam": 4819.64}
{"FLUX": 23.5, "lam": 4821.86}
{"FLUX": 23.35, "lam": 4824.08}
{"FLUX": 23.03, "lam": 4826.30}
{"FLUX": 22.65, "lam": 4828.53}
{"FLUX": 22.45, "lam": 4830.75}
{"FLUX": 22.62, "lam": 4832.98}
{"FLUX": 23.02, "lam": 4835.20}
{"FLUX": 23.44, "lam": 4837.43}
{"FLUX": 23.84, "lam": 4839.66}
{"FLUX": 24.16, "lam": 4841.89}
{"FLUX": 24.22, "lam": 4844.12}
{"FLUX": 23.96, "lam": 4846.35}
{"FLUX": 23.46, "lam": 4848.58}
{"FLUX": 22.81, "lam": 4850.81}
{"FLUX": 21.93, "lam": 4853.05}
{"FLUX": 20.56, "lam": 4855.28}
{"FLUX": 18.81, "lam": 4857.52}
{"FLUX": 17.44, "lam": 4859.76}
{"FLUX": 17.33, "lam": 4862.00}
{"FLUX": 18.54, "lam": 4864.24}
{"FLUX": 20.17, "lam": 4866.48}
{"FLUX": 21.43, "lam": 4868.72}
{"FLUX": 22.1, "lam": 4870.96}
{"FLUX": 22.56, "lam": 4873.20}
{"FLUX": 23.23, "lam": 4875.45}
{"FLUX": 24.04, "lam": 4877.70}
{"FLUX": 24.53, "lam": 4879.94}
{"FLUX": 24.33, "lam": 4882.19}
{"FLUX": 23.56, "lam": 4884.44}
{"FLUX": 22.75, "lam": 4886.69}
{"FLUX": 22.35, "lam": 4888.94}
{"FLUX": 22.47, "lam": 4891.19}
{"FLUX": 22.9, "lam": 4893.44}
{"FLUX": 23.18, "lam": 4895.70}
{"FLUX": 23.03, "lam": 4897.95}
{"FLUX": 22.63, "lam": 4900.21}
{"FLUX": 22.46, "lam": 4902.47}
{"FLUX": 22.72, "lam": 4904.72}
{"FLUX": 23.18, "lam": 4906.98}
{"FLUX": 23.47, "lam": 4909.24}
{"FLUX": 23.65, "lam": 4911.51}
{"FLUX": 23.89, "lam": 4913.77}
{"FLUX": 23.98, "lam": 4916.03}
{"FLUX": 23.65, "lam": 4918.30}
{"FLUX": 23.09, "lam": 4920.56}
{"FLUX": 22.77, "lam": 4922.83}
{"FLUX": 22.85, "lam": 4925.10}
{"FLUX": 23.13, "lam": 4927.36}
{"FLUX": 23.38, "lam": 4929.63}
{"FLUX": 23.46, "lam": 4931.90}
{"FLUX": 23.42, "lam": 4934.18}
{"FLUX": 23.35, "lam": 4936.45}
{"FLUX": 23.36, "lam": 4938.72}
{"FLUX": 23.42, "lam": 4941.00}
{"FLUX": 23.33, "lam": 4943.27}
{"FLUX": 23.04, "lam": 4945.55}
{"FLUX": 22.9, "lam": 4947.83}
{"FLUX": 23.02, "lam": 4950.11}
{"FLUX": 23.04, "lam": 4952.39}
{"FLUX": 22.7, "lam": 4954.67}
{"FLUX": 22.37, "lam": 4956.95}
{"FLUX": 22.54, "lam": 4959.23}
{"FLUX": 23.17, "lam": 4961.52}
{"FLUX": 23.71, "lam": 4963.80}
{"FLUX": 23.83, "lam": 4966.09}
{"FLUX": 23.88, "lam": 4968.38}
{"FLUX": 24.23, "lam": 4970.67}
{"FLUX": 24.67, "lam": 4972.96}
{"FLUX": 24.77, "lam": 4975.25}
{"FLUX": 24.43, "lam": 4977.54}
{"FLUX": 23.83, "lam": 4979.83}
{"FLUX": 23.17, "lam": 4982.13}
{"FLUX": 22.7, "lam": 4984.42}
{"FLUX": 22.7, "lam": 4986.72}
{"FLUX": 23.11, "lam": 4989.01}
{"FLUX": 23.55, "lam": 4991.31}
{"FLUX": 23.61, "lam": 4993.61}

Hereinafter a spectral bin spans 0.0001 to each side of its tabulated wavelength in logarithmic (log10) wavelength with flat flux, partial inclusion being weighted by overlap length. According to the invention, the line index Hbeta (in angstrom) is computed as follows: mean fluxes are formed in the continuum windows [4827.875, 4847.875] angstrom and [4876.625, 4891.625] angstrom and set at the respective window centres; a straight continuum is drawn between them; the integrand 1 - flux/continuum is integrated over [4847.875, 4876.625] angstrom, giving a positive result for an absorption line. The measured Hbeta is 3.28 angstrom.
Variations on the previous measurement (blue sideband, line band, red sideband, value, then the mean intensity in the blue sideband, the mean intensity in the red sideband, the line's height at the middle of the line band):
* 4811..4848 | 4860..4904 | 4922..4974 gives 2.3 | 23.5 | 23.3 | 23.4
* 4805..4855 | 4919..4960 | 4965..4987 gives 1.2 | 23.4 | 23.9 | 23.7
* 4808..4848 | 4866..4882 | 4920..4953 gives 0.4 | 23.6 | 23.2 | 23.4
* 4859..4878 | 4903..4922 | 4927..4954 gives -1.0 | 20.7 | 23.2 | 22.2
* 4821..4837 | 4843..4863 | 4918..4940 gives 1.6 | 23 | 23.2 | 23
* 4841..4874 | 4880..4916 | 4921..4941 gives -1.3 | 21.3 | 23.2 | 22.3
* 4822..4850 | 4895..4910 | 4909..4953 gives 0.2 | 23.4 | 23.3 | 23.3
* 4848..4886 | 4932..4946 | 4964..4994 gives -0.2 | 21.6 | 23.7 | 23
